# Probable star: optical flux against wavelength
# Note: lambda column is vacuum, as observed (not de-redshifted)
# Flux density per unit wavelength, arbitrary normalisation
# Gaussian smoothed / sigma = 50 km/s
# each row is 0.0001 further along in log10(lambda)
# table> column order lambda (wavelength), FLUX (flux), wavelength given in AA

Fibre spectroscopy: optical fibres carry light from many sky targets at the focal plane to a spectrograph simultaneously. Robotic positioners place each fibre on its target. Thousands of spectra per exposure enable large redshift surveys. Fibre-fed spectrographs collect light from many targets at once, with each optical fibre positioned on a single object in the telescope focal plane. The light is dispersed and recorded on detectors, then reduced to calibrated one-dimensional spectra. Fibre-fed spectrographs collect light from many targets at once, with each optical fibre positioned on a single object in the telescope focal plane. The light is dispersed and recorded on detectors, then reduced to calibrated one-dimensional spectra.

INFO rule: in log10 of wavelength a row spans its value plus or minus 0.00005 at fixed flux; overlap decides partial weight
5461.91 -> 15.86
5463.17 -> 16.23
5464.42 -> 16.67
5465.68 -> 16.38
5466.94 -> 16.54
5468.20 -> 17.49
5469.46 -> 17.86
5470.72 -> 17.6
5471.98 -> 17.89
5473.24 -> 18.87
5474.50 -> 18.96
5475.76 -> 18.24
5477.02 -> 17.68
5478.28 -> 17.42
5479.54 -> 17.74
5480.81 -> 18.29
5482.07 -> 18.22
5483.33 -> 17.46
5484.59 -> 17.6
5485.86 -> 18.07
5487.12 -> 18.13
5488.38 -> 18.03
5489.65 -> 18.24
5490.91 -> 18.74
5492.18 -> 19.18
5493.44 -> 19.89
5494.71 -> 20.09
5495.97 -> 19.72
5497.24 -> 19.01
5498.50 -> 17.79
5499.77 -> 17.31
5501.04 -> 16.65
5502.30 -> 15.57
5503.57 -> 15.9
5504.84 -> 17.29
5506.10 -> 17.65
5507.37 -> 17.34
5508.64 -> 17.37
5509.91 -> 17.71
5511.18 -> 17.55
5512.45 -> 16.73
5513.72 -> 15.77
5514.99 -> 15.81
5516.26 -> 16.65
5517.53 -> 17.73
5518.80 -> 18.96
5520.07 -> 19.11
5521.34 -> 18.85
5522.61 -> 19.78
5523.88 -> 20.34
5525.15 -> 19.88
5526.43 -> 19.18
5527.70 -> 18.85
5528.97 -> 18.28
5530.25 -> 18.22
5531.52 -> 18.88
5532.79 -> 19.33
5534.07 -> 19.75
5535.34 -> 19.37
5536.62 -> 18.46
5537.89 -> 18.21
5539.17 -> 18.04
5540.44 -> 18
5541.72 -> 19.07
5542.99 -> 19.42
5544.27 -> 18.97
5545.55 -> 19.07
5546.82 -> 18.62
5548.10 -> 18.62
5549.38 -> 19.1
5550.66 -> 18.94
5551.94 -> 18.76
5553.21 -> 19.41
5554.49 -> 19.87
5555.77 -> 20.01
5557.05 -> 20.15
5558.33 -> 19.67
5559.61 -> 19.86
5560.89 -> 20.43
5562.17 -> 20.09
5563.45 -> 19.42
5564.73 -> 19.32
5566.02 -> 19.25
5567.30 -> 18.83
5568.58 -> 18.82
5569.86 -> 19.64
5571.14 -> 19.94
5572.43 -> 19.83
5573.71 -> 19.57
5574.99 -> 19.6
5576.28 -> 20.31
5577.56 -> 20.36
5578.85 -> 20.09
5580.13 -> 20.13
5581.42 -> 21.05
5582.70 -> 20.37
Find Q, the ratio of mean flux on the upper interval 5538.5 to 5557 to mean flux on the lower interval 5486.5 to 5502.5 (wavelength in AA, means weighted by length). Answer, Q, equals 1.03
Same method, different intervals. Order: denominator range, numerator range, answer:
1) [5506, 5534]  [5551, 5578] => 1.08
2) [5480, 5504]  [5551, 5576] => 1.08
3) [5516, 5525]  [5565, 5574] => 1.02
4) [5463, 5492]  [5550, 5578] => 1.10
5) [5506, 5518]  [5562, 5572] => 1.14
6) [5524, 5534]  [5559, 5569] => 1.02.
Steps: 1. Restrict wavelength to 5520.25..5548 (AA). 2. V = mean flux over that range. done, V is 19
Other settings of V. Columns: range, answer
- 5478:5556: 18.4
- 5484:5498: 18.8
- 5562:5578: 19.6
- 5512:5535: 18.5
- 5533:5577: 19.3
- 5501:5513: 17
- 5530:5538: 19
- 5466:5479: 17.8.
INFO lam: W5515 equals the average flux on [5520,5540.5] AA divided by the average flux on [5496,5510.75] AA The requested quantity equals 1.10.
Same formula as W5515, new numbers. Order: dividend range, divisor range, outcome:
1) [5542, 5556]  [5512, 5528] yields 1.05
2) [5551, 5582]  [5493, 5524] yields 1.11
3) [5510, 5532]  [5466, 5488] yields 1.02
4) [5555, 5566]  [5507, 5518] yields 1.17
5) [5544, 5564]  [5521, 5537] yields 1.01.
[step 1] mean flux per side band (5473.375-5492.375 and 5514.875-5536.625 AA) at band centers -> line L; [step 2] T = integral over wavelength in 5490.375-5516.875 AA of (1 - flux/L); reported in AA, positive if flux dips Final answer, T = 1.23 AA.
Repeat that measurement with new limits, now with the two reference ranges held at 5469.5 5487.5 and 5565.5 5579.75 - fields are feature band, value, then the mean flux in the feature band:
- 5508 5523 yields 0.83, 17.6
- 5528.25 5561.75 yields 0.15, 19.1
